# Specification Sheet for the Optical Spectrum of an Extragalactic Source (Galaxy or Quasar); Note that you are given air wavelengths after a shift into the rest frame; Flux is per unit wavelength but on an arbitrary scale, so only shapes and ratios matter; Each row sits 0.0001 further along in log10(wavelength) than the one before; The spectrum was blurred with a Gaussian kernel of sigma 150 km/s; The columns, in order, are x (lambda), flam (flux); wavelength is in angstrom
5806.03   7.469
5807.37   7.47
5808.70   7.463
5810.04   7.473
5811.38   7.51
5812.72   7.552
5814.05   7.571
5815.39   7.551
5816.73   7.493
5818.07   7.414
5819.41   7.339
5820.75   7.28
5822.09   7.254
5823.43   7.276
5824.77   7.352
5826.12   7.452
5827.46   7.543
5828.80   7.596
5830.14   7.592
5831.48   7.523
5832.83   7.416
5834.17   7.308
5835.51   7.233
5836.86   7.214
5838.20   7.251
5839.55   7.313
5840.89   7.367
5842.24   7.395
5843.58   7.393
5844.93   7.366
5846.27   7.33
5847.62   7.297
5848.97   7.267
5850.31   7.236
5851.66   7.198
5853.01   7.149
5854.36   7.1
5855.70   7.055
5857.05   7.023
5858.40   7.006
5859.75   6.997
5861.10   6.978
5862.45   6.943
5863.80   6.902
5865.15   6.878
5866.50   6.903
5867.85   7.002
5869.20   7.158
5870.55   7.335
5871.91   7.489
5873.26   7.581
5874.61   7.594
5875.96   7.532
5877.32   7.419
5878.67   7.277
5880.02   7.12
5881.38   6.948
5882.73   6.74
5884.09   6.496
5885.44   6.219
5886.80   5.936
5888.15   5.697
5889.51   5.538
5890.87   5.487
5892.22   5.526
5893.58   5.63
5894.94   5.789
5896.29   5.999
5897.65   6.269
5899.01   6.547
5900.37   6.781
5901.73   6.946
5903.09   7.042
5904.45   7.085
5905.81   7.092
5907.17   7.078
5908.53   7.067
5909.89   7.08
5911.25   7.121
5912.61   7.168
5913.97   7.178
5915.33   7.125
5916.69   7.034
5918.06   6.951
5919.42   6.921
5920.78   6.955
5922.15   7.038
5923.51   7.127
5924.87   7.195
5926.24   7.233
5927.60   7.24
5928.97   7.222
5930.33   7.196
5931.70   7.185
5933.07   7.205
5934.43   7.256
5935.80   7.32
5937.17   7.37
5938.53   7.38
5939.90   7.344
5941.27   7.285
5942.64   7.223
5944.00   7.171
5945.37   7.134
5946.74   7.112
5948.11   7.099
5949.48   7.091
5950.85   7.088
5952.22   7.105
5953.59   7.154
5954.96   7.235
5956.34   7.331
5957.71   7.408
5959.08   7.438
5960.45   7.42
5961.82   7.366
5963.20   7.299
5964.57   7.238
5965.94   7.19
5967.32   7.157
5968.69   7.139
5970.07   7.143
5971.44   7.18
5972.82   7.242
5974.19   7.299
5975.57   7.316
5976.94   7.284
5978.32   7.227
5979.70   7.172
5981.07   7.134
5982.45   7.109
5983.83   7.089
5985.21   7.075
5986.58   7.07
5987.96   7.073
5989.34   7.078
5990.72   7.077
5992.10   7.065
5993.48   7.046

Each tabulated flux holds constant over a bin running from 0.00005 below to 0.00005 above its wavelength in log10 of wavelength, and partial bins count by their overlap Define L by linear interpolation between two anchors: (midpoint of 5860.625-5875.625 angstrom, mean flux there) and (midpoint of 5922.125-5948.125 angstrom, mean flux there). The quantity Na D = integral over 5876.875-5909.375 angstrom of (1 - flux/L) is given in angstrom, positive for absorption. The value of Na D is 3.2 angstrom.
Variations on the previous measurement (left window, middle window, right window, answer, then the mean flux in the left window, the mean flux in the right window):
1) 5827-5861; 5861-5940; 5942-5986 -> 3.86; 7.28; 7.21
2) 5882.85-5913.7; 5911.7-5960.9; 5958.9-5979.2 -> -2.22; 6.45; 7.26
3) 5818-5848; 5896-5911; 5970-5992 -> 0.87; 7.37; 7.16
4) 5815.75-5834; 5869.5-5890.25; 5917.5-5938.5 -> 1.22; 7.42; 7.17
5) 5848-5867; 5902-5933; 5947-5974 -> 0.21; 7.05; 7.23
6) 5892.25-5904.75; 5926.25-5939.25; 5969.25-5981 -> -0.96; 6.38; 7.23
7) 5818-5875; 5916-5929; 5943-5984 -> 0.26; 7.26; 7.21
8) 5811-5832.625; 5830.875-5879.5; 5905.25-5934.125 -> 0.70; 7.45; 7.12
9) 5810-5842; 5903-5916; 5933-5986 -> 0.34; 7.41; 7.23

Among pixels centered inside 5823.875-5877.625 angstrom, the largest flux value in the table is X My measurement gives 7.596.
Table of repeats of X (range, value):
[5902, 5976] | 7.438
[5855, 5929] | 7.594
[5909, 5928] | 7.24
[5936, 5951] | 7.38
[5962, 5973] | 7.299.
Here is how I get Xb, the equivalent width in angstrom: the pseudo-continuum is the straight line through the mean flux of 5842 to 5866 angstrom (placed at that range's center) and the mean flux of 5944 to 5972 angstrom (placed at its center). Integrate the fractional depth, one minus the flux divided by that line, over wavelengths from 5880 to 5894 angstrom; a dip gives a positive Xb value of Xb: 2.1 angstrom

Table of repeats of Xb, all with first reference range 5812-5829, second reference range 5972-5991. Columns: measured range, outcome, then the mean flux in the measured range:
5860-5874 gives 0.5 angstrom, 7.12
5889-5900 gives 2.2 angstrom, 5.88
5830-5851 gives 0.2 angstrom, 7.34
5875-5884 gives 0.2 angstrom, 7.14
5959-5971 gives -0.1 angstrom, 7.26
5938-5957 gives 0.1 angstrom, 7.19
